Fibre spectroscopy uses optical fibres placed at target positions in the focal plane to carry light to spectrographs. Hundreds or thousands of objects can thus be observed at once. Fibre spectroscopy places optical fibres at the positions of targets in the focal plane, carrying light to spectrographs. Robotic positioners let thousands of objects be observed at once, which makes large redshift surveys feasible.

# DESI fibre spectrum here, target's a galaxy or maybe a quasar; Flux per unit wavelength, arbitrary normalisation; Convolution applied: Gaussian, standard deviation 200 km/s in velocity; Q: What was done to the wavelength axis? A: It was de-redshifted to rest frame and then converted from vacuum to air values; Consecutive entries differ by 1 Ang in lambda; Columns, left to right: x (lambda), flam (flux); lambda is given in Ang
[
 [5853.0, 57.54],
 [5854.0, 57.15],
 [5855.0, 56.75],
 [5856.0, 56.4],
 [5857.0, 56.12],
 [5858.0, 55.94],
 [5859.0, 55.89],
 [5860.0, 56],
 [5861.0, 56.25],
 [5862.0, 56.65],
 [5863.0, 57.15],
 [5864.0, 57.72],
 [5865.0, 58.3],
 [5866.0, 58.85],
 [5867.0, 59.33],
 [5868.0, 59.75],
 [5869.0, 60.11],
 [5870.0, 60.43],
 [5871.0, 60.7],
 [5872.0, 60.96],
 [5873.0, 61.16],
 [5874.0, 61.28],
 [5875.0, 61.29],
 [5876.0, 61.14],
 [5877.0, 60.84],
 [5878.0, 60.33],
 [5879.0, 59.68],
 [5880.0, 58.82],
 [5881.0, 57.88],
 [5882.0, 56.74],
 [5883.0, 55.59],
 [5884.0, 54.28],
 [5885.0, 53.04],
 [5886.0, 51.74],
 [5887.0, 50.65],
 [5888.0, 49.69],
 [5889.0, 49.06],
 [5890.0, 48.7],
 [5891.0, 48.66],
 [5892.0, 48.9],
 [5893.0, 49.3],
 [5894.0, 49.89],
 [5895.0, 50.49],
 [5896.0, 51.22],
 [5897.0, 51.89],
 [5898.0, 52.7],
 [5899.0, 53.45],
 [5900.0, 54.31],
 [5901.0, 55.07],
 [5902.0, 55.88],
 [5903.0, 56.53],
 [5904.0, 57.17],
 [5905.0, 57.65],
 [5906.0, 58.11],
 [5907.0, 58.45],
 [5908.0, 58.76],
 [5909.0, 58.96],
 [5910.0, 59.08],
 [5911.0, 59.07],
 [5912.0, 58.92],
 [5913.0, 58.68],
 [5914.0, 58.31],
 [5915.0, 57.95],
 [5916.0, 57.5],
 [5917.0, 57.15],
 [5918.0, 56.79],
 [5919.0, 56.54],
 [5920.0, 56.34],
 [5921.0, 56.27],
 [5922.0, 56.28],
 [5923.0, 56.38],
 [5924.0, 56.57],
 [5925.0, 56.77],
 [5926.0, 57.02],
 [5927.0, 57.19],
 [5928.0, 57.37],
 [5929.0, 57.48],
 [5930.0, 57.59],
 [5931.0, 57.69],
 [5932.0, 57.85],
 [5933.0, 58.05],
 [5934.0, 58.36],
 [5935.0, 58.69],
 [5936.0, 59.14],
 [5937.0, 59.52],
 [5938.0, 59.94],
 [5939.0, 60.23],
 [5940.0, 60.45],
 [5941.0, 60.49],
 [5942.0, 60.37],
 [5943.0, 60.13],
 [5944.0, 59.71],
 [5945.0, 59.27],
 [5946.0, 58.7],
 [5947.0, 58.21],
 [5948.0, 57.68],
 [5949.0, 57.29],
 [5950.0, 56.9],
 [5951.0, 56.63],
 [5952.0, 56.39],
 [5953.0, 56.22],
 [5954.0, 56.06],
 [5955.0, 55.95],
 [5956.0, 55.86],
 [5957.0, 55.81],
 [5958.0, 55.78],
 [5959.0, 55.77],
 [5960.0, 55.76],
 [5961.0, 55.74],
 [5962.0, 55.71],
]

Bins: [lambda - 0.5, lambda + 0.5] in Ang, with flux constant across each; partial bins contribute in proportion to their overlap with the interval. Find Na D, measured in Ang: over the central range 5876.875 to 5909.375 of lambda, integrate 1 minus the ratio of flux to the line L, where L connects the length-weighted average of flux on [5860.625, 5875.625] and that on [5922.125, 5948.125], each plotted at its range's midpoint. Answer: 2.6 Ang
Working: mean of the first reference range 59.4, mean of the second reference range 58.5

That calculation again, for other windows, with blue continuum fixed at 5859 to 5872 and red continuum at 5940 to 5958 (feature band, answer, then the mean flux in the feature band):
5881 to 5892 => 1.19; 52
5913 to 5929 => 0.26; 57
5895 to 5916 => 0.59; 56.5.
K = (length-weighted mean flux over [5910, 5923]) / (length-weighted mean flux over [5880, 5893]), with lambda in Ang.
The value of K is 1.10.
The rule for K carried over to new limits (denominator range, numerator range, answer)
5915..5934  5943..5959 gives 1.00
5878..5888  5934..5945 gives 1.08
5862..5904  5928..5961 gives 1.04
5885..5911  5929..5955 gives 1.09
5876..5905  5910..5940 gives 1.07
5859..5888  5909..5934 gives 0.99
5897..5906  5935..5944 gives 1.08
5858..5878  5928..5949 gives 1.00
